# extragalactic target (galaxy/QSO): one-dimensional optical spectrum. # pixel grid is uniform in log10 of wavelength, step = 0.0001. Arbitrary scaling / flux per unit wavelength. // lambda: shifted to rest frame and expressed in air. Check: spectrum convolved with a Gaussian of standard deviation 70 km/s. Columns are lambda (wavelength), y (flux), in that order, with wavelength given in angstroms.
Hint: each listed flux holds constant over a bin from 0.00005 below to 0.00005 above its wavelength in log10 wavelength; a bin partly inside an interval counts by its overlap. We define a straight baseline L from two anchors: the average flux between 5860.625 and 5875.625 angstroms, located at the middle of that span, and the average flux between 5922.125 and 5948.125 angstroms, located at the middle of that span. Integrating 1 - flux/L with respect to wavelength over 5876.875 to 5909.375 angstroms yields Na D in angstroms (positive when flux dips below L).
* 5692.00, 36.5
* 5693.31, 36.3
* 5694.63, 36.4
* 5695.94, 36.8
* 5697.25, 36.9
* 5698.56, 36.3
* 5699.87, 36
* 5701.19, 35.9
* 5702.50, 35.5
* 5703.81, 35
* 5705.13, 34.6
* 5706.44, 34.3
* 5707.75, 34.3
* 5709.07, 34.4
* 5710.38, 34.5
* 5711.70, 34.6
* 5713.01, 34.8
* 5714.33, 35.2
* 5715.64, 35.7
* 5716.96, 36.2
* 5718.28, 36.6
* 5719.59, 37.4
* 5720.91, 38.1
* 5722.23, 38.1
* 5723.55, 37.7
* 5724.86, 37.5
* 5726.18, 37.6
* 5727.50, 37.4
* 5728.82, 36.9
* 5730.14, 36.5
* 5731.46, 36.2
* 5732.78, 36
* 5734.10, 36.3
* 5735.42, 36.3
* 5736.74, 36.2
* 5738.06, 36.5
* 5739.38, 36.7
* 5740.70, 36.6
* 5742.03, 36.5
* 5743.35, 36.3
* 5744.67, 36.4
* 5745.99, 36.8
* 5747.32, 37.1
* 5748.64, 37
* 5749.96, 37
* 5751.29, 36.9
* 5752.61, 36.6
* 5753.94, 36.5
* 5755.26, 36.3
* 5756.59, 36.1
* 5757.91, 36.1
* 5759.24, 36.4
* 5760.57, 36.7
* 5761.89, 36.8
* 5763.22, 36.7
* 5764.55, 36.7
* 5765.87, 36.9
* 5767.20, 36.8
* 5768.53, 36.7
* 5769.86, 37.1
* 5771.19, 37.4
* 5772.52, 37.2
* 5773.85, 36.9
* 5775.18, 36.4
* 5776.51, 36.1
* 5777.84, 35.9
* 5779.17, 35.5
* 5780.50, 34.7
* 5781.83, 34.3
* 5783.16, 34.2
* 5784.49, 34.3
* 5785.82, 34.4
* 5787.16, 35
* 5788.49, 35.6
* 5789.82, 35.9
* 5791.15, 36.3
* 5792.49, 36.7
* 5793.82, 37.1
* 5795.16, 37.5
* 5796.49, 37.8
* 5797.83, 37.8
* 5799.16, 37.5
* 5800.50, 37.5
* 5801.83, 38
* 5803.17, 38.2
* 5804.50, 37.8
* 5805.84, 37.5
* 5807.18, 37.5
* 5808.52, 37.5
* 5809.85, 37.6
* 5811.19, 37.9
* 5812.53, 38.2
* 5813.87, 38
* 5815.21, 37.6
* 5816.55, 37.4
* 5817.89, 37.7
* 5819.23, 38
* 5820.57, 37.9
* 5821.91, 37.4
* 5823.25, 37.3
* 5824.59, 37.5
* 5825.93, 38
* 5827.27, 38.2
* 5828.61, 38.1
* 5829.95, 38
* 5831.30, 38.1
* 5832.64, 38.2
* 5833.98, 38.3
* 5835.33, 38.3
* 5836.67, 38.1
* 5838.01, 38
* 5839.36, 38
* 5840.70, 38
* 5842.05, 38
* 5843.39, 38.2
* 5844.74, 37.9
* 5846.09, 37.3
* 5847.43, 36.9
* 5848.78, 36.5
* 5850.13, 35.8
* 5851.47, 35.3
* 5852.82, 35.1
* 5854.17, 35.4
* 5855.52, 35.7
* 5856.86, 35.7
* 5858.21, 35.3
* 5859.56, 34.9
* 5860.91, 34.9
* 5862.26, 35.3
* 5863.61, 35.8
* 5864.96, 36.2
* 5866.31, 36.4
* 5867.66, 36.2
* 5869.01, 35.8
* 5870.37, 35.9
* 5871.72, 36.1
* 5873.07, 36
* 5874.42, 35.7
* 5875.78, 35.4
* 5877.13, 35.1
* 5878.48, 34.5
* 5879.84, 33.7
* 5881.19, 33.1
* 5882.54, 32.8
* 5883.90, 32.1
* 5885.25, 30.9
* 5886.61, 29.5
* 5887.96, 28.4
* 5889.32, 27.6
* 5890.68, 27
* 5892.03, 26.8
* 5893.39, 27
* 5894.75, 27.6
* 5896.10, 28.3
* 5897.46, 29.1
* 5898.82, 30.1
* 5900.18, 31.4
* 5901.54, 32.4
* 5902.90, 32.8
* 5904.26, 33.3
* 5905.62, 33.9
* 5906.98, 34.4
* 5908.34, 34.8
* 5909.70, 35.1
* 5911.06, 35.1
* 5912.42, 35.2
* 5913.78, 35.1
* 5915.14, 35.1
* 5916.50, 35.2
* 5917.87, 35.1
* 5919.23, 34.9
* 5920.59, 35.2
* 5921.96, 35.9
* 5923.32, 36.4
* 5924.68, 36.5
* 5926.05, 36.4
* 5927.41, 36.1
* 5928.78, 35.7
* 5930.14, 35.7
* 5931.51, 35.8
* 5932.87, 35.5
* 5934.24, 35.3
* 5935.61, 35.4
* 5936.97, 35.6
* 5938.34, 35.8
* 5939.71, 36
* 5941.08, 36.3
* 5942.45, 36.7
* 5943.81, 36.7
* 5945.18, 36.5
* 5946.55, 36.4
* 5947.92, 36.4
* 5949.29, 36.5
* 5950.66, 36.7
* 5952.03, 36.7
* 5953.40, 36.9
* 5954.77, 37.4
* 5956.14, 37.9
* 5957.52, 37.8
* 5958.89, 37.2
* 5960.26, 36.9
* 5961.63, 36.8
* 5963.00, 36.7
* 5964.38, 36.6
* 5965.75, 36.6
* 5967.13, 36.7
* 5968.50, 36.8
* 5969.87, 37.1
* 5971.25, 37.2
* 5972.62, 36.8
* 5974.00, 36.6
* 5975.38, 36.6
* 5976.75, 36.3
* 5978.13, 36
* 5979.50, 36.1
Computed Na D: 4.4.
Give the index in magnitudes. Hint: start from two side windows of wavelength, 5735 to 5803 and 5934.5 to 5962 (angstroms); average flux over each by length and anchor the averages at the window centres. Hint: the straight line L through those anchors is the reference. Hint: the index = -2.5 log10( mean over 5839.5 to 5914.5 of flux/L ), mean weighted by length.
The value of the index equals 0.08 mag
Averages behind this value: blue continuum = 36.5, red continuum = 36.6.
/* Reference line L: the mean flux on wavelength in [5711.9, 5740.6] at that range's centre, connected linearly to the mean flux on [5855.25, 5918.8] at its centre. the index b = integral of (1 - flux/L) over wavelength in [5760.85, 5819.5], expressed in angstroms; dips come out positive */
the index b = -2.5 angstroms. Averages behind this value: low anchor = 36.6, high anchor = 33.3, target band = 36.8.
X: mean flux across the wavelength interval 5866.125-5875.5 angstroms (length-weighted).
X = 35.9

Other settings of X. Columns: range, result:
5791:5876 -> 37.1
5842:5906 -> 33.6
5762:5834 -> 37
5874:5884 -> 34.1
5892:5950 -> 34.4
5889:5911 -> 30.9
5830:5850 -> 37.8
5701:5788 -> 36.2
